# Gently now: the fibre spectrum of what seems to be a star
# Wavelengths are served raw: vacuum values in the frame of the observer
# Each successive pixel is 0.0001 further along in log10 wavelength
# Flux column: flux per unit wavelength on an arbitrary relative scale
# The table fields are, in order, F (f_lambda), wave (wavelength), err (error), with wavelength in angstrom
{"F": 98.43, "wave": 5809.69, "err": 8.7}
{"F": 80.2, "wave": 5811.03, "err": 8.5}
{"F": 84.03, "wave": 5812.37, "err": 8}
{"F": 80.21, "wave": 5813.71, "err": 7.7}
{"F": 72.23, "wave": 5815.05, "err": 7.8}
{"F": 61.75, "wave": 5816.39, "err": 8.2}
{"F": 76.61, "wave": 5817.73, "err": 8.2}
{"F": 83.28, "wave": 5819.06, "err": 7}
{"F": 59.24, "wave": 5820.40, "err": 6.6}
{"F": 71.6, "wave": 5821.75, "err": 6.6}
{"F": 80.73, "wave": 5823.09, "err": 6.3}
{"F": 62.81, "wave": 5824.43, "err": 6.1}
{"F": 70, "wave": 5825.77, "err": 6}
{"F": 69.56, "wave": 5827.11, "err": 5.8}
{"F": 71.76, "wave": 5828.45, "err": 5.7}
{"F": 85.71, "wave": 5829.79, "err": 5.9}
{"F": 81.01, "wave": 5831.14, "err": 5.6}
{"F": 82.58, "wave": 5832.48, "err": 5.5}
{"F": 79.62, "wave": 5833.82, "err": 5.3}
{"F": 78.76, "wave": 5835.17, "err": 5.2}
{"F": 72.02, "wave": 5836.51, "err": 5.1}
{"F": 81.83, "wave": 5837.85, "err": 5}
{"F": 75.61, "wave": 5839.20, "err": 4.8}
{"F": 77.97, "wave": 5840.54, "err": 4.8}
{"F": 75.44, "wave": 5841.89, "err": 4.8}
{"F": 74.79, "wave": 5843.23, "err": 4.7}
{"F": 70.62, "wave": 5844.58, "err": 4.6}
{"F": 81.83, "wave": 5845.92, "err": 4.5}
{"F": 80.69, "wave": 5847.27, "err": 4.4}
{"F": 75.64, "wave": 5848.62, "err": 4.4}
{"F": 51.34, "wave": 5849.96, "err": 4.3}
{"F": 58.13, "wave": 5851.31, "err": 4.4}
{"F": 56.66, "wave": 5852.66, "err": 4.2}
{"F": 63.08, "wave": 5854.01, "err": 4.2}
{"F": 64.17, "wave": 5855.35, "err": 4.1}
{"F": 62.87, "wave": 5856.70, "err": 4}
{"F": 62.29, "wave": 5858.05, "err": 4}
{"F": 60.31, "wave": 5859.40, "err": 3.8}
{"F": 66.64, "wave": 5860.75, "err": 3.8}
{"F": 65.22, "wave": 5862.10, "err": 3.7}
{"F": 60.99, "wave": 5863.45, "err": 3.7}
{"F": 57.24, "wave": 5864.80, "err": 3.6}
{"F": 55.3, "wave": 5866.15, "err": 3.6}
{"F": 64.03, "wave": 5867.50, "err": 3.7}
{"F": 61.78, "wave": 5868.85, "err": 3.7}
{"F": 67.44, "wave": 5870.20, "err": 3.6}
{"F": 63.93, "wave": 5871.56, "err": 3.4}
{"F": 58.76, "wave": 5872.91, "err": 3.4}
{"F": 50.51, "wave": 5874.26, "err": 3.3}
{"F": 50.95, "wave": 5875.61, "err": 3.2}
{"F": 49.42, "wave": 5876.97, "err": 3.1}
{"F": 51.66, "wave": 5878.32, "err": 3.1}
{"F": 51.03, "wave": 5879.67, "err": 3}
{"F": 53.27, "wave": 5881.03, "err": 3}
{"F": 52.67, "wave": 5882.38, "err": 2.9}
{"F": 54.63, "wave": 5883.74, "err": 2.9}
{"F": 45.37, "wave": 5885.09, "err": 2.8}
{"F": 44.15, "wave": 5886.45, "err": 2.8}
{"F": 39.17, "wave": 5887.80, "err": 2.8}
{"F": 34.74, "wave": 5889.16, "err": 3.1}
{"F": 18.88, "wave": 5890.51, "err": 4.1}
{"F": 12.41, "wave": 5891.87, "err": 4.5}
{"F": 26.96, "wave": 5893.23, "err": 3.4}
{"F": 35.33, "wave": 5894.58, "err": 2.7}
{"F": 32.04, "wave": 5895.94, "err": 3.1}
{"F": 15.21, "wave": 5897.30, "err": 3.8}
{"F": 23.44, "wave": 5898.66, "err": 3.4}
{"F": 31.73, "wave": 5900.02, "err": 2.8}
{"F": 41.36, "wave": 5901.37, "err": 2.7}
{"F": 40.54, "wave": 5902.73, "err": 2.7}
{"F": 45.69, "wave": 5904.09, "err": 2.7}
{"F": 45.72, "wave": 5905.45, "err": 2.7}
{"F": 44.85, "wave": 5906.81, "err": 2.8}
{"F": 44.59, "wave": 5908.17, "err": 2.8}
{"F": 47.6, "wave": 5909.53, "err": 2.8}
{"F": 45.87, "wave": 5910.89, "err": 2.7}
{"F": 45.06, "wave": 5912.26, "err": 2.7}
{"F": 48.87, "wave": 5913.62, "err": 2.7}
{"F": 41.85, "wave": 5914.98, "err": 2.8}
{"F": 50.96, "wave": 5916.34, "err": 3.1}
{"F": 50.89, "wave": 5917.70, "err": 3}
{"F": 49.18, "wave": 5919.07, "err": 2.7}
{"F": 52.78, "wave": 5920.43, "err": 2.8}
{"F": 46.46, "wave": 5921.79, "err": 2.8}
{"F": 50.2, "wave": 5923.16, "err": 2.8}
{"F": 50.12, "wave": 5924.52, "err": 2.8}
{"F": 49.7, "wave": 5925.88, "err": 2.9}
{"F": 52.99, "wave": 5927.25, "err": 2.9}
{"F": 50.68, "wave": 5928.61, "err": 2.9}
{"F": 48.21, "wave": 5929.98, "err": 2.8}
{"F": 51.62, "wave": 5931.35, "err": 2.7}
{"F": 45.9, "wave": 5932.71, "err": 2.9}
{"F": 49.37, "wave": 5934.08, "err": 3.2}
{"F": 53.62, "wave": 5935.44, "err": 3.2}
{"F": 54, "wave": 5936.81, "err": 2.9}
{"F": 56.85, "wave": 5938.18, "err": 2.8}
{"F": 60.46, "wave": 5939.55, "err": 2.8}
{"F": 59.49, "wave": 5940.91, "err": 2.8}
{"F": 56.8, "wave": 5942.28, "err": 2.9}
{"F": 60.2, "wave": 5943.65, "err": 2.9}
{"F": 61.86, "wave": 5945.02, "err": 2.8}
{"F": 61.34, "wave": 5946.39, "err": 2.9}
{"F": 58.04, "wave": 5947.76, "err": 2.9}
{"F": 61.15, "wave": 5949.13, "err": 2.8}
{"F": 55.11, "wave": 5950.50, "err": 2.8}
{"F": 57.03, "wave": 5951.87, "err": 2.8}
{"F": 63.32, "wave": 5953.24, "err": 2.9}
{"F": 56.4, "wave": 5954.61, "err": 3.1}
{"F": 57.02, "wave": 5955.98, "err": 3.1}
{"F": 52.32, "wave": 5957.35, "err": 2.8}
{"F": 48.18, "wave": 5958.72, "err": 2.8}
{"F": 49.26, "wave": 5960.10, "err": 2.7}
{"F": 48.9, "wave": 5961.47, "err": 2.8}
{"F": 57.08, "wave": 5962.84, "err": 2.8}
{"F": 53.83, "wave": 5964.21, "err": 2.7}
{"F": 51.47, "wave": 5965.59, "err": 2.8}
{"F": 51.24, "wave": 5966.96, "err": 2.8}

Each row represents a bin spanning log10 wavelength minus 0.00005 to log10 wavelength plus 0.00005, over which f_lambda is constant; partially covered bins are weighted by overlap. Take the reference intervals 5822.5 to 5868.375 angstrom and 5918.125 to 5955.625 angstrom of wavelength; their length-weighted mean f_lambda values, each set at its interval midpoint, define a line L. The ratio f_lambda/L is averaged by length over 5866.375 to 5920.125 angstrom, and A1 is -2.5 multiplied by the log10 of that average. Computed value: 0.36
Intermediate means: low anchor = 69.9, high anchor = 54.5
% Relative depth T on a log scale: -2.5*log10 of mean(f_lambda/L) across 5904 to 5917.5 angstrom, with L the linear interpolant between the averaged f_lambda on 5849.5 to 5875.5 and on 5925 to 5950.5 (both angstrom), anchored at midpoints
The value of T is 0.23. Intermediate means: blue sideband 60.4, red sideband 55.1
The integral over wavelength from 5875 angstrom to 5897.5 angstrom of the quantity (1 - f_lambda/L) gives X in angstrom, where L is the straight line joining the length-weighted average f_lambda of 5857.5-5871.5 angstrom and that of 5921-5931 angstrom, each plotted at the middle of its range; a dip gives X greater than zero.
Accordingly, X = 7.12 angstrom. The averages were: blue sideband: 62.2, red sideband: 49.8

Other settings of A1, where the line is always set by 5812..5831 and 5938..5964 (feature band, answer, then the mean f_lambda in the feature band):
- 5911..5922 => 0.26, 48.2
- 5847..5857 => 0.10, 63.5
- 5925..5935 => 0.19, 49.9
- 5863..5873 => 0.10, 61.3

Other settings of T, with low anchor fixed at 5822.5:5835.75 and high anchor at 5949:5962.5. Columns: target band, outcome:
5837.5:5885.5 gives 0.14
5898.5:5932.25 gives 0.30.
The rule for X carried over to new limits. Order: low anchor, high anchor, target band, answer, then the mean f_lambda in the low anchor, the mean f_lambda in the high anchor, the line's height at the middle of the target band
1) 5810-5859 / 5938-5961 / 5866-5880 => 2.20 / 72.8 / 57.3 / 67.6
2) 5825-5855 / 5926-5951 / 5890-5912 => 9.59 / 73.3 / 55.3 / 62.1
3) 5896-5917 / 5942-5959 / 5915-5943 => -1.36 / 40.6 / 57.8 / 49.4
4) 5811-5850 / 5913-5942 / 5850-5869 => 1.97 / 75.3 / 51.2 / 68.1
